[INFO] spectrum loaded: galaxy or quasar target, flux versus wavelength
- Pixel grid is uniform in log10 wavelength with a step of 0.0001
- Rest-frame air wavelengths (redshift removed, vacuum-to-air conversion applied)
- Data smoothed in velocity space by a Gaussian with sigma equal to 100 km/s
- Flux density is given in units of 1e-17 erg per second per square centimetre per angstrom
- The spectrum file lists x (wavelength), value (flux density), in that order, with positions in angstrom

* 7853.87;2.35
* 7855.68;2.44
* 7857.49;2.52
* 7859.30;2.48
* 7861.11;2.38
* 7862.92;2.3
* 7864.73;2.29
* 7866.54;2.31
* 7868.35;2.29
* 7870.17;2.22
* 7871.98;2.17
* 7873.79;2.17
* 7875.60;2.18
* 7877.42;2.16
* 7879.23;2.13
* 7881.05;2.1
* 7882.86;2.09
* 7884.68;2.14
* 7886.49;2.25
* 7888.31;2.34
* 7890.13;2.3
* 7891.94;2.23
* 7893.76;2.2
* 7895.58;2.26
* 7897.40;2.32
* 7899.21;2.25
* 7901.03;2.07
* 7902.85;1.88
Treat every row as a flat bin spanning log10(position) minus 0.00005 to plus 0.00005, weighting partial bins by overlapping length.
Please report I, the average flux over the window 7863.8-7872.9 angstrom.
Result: 2.26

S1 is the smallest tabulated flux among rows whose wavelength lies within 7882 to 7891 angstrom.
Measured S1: 2.09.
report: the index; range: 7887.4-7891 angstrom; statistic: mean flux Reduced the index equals 2.32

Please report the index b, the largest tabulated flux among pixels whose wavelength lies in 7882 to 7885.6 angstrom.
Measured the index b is 2.14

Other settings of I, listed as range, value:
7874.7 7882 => 2.14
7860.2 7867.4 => 2.32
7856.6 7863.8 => 2.42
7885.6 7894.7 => 2.26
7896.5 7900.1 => 2.29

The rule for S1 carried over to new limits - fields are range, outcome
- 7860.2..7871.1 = 2.22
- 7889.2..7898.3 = 2.2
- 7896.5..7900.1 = 2.25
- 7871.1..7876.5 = 2.17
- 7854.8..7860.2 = 2.44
